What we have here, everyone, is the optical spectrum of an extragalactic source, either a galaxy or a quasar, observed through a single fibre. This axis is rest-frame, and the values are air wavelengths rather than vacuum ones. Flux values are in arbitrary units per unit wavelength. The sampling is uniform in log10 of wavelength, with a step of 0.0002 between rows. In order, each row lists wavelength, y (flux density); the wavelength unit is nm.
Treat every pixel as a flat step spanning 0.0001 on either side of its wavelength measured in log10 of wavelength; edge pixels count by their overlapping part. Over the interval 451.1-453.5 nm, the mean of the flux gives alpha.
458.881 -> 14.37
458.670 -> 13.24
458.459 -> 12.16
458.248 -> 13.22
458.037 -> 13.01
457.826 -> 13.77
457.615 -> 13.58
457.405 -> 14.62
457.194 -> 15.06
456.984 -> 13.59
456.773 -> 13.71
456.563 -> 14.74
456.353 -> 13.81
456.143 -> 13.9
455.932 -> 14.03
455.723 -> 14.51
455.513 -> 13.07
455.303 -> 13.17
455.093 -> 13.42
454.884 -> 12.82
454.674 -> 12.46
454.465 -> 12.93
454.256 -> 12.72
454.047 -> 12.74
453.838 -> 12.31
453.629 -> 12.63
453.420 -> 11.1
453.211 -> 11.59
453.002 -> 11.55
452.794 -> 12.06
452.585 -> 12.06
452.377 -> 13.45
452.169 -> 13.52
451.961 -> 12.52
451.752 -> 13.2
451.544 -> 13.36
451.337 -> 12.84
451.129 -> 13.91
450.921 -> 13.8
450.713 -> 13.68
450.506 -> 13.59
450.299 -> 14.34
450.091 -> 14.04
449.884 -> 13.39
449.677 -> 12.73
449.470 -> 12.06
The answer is 12.6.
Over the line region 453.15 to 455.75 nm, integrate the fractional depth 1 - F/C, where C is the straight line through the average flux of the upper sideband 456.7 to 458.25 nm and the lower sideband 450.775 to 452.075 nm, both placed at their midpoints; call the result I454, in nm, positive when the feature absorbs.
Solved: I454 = 0.17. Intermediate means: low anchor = 13.3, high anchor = 13.9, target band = 12.7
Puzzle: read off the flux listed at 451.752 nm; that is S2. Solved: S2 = 13.2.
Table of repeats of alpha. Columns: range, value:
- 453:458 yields 13.3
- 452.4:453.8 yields 11.9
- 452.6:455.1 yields 12.3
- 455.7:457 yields 14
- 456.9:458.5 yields 13.7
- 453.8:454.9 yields 12.7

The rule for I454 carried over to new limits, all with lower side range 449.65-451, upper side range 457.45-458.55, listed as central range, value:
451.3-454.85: 0.26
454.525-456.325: 0.00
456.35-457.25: -0.06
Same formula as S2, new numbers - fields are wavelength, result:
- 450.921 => 13.8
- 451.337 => 12.84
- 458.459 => 12.16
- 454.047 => 12.74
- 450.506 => 13.59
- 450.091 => 14.04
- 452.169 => 13.52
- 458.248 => 13.22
